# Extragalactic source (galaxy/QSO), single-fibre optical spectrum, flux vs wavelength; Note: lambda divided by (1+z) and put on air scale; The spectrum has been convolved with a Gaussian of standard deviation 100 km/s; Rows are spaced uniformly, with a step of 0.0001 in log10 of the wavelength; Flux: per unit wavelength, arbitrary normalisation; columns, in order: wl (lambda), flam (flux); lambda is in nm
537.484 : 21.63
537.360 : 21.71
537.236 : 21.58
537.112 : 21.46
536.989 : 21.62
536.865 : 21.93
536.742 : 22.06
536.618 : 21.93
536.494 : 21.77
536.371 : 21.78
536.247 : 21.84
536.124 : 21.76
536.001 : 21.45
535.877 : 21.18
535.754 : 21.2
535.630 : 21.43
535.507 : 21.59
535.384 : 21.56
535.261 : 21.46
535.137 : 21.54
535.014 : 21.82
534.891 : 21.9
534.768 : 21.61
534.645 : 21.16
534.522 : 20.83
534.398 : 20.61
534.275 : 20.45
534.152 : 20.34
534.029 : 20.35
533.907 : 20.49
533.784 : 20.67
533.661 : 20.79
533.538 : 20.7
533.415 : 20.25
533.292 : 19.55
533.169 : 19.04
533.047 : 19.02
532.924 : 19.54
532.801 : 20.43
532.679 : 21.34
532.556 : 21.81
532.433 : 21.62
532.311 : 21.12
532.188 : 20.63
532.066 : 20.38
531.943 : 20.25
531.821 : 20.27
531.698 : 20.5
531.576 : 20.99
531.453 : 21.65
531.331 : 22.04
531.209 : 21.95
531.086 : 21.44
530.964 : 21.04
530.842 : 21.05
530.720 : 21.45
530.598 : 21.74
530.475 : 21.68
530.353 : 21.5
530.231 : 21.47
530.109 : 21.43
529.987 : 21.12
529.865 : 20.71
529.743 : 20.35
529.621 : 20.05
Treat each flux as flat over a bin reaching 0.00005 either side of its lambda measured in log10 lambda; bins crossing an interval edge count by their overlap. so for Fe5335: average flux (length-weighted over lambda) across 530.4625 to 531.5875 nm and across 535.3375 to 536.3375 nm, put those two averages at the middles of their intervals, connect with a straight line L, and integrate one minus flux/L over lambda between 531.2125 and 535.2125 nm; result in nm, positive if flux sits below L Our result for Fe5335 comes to 0.14 nm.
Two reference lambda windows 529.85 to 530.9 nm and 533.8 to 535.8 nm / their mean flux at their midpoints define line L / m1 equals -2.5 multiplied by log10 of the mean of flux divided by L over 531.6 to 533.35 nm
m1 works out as 0.04 mag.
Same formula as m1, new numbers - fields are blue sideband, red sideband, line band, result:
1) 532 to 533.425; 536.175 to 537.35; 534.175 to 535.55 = -0.01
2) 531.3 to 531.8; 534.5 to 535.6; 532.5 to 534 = 0.05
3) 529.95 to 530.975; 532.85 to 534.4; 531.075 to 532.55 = -0.01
